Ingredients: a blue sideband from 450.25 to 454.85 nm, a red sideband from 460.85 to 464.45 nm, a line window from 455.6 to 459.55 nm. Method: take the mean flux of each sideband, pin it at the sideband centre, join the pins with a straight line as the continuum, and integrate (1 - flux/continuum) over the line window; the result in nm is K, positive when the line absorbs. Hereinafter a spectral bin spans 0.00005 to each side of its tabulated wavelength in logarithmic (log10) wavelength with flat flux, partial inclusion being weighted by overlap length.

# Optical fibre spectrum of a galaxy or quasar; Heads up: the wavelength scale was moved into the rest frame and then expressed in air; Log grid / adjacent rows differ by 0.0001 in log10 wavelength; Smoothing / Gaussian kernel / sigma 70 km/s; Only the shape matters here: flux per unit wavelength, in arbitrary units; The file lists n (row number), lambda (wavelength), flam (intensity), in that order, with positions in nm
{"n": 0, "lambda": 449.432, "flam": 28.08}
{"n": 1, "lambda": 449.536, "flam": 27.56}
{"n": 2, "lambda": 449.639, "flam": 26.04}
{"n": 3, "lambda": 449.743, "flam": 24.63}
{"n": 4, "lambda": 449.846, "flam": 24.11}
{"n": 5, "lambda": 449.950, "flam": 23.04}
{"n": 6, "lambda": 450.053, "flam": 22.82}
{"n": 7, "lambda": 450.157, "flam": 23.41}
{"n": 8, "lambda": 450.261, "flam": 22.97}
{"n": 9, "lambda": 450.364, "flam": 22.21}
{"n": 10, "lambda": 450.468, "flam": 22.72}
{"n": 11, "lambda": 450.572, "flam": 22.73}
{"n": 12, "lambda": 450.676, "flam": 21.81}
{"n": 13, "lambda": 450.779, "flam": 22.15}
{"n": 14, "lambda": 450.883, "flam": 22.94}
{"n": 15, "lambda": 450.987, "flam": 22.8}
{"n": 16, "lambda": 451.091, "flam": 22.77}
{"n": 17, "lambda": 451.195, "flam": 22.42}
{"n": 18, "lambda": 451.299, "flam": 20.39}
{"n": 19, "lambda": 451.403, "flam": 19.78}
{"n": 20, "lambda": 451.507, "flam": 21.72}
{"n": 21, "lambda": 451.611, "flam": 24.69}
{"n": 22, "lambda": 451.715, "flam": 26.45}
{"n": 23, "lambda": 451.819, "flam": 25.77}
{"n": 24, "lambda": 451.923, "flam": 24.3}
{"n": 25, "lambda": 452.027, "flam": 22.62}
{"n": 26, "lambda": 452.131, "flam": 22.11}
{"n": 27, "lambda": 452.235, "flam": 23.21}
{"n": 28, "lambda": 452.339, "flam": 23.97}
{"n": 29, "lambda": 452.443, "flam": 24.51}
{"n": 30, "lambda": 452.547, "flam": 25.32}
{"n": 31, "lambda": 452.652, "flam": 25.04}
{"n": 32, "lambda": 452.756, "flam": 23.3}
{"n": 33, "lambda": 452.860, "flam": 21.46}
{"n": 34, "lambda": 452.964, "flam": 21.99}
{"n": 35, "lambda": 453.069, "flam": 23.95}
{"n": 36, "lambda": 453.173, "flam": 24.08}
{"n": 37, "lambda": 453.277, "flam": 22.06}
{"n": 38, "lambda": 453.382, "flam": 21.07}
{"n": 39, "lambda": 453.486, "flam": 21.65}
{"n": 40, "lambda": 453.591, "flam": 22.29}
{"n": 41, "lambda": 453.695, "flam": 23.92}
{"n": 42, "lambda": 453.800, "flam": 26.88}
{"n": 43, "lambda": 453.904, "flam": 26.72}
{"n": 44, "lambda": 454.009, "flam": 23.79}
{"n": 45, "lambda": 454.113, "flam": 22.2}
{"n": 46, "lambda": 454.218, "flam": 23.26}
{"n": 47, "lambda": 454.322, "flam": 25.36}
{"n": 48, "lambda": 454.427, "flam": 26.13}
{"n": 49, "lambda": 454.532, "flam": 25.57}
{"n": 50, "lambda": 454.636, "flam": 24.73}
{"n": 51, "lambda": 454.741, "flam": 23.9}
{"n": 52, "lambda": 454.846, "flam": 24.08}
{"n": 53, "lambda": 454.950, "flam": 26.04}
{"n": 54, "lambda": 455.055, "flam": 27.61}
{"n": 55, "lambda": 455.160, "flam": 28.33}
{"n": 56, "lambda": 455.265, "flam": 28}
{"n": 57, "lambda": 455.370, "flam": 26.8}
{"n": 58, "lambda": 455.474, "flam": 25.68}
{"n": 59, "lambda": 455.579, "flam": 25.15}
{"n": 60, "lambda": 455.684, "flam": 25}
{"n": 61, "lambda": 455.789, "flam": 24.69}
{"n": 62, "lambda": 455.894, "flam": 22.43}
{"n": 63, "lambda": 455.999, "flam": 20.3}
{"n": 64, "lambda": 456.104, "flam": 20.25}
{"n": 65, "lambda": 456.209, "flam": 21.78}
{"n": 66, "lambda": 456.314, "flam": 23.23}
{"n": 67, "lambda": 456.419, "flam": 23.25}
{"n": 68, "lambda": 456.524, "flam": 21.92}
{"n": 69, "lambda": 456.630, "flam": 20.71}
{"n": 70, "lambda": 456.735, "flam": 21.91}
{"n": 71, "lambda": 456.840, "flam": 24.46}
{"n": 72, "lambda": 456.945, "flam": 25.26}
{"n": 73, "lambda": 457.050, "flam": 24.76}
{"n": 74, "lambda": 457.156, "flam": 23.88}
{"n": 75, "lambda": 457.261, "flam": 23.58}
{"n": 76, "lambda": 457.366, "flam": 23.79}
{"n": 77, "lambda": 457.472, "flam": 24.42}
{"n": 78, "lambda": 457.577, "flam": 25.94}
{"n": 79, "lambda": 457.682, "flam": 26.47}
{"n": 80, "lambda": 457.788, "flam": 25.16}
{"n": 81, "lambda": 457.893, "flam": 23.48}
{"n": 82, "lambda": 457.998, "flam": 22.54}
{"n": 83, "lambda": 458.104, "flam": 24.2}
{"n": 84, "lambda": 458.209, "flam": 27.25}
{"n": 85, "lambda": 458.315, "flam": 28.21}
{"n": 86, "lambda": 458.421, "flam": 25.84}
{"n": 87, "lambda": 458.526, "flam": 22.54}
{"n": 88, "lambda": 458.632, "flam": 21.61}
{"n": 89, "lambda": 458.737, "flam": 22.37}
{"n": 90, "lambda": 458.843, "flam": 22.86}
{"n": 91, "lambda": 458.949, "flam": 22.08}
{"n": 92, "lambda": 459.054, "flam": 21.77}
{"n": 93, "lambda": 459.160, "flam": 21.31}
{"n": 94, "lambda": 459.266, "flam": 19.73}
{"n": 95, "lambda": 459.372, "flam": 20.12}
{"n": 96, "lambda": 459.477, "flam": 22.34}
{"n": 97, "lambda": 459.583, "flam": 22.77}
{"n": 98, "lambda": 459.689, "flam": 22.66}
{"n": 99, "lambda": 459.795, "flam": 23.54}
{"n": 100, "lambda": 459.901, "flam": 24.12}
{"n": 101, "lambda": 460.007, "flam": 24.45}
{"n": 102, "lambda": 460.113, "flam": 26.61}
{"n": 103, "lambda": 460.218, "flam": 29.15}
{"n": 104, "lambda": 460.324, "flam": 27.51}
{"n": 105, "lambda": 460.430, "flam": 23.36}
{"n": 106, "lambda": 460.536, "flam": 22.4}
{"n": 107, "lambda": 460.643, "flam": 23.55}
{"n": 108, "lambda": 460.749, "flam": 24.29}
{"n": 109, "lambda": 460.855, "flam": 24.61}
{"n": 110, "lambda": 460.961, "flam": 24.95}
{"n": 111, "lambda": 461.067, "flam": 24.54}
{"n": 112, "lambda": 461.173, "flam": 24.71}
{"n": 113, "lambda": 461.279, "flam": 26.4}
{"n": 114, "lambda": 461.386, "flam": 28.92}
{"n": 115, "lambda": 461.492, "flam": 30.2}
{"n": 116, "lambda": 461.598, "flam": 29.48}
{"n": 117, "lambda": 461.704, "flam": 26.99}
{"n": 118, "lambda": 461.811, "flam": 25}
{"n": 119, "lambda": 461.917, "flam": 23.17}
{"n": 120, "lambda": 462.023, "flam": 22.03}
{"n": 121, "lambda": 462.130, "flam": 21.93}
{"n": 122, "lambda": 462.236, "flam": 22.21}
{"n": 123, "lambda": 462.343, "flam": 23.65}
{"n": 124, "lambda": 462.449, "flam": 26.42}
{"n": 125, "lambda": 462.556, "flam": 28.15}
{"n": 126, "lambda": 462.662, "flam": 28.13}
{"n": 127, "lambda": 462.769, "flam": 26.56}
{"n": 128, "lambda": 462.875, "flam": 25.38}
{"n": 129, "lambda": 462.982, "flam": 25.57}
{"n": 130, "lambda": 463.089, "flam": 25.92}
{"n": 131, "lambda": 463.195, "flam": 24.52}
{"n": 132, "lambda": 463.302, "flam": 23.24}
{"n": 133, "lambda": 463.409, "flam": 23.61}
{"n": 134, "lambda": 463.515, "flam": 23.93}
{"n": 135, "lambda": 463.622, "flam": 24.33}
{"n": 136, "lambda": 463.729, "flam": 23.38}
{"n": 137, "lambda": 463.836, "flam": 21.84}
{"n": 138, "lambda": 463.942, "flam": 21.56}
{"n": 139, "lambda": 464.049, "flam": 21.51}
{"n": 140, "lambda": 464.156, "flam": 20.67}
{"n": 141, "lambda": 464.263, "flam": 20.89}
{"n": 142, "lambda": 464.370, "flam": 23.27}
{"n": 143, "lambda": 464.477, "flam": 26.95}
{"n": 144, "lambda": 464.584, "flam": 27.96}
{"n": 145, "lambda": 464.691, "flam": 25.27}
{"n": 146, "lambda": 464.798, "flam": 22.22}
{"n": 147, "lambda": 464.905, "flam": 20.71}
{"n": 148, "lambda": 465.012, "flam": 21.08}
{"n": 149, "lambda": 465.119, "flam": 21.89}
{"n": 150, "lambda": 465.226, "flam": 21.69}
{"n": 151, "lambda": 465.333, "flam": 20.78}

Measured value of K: 0.121 nm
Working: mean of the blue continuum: 23.4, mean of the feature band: 23.3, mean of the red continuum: 24.7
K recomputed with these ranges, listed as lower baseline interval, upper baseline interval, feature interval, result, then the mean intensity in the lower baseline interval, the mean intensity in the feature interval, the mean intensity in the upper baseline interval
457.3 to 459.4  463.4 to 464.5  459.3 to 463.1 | -0.30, 23.6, 25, 22.8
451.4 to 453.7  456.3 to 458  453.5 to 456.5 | -0.11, 23.3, 24.5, 23.9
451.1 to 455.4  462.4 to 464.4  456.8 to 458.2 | -0.03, 24.1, 24.6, 24.2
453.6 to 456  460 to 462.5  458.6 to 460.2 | 0.16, 25.1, 22.7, 25.3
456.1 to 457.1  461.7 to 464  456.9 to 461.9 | -0.20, 22.9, 24.5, 24.4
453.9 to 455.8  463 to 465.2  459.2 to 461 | 0.02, 25.4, 23.9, 23.3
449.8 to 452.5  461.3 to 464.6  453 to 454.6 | -0.04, 23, 23.9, 24.7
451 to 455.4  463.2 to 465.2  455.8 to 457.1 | 0.06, 24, 22.6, 23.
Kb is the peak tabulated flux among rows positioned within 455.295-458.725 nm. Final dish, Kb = 28.21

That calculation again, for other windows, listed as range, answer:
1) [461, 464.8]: 30.2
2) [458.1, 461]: 29.15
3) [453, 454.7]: 26.88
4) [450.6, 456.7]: 28.33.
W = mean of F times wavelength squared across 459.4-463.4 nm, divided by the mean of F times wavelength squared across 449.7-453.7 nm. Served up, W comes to 1.1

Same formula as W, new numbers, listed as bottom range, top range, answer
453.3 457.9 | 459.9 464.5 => 1.05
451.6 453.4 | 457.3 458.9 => 1.06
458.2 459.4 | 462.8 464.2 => 1.05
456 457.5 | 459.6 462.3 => 1.11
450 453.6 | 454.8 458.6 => 1.09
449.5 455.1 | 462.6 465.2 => 1.06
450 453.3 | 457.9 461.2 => 1.07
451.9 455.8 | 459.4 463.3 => 1.06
